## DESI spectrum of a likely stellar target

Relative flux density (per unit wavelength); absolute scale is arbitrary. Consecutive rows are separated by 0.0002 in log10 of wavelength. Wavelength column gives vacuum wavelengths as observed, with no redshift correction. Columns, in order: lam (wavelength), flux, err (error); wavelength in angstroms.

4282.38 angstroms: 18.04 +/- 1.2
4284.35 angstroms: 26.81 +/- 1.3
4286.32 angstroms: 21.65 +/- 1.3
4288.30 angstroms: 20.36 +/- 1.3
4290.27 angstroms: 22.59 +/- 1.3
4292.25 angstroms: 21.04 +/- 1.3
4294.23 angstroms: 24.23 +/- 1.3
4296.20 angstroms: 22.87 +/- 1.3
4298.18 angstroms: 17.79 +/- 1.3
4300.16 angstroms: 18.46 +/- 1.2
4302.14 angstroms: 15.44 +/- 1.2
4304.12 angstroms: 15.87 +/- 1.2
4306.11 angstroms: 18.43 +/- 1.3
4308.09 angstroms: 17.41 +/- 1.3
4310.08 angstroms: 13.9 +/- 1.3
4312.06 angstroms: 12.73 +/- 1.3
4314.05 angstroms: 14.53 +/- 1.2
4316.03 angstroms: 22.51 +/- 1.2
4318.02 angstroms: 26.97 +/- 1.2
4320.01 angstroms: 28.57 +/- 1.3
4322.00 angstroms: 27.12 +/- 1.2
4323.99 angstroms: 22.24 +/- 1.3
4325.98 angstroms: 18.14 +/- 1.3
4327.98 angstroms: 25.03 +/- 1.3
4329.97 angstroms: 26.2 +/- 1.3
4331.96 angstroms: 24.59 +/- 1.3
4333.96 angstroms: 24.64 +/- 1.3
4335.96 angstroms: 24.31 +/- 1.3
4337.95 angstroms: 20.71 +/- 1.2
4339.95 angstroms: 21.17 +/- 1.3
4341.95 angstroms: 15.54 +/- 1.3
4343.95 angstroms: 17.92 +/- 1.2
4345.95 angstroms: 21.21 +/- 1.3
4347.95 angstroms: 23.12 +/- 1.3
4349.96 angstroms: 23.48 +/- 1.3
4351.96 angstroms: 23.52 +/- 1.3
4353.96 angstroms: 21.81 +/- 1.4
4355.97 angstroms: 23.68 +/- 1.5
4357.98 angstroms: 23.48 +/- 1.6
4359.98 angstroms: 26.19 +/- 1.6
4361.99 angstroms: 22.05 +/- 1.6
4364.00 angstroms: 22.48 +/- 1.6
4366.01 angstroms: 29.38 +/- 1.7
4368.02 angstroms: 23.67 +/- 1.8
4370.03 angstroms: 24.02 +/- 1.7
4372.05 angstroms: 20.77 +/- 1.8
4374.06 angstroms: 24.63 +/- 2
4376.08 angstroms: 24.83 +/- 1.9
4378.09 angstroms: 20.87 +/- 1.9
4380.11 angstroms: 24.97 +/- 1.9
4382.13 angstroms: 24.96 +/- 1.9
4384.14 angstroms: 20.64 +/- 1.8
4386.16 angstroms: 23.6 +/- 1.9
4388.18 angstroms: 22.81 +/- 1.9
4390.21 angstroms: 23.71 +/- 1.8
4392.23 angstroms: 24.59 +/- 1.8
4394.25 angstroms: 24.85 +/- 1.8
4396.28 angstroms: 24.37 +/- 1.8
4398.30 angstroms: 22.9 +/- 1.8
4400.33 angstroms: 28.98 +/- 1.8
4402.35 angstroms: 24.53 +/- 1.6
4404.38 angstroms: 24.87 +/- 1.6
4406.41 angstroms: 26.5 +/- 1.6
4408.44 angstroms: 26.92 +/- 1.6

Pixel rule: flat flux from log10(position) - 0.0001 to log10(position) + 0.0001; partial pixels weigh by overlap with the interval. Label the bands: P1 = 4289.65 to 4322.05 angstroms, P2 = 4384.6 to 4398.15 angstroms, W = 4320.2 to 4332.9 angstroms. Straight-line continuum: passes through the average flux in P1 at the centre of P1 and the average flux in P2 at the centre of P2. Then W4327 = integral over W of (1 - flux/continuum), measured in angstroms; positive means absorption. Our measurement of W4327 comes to -2.1 angstroms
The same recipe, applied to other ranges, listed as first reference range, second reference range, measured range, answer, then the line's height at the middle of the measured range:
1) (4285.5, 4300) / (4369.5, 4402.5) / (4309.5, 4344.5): 1.0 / 22.3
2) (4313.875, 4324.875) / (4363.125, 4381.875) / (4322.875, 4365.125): 3.0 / 24.2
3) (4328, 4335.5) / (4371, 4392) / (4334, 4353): 2.5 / 24.6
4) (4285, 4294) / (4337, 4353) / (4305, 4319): 2.2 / 21.4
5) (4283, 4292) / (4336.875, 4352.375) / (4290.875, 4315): 4.7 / 22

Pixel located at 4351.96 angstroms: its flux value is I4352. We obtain 23.52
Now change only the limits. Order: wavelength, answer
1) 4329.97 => 26.2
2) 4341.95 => 15.54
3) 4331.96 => 24.59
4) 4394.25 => 24.85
